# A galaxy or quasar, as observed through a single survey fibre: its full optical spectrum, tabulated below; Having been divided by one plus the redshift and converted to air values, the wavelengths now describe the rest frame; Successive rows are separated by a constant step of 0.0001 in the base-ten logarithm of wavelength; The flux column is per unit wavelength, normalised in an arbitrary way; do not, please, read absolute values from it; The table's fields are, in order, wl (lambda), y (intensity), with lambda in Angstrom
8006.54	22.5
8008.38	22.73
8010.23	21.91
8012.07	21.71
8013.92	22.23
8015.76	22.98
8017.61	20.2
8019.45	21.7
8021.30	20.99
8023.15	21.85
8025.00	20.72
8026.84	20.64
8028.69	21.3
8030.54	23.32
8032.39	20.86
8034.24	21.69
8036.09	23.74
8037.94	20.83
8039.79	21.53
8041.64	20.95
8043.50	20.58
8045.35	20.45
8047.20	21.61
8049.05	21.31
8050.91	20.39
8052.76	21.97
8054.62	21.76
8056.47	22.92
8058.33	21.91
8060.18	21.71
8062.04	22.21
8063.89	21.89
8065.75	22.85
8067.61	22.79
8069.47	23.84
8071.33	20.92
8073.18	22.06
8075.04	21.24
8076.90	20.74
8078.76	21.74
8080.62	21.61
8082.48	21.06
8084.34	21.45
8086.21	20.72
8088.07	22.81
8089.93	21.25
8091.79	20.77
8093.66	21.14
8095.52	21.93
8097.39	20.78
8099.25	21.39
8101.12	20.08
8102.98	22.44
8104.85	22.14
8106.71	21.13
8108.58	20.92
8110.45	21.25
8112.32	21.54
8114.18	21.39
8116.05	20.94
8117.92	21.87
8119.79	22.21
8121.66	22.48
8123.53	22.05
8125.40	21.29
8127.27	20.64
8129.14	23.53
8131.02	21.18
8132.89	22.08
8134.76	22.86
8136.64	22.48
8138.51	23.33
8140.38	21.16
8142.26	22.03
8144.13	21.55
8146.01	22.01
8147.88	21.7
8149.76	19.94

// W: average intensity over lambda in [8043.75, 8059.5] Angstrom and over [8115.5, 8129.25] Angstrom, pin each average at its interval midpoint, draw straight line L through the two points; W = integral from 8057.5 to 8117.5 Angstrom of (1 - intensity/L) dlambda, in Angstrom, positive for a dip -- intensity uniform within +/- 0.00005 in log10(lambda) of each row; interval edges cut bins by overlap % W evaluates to 0.2 Angstrom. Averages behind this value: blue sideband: 21.5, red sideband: 21.8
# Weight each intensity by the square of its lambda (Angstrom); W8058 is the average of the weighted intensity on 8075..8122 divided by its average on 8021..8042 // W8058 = 1.01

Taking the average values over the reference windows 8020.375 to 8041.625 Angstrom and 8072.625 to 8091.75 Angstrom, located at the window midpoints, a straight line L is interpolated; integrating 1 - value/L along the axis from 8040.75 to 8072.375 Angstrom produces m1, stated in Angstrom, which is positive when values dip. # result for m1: -0.4 Angstrom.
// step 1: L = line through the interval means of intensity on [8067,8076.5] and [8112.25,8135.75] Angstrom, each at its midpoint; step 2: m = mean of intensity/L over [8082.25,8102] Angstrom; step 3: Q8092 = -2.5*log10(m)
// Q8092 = 0.04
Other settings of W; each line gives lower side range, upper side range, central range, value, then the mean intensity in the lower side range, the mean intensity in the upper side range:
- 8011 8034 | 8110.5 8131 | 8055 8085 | -0.4 Angstrom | 21.6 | 21.7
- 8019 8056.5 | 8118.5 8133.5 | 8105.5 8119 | 0.3 Angstrom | 21.4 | 21.9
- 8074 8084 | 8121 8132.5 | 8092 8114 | 0.3 Angstrom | 21.3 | 21.9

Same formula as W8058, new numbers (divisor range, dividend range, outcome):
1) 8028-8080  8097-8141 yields 1.02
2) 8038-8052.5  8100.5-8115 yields 1.03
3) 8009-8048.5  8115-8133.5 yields 1.04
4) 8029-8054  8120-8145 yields 1.05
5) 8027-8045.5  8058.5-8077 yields 1.03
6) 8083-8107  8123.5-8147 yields 1.04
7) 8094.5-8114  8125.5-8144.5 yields 1.04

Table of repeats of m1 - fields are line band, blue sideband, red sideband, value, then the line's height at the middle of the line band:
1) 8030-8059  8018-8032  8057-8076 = 0.2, 21.8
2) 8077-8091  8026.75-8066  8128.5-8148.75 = 0.3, 21.9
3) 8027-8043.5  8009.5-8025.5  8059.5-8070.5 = 0.2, 22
